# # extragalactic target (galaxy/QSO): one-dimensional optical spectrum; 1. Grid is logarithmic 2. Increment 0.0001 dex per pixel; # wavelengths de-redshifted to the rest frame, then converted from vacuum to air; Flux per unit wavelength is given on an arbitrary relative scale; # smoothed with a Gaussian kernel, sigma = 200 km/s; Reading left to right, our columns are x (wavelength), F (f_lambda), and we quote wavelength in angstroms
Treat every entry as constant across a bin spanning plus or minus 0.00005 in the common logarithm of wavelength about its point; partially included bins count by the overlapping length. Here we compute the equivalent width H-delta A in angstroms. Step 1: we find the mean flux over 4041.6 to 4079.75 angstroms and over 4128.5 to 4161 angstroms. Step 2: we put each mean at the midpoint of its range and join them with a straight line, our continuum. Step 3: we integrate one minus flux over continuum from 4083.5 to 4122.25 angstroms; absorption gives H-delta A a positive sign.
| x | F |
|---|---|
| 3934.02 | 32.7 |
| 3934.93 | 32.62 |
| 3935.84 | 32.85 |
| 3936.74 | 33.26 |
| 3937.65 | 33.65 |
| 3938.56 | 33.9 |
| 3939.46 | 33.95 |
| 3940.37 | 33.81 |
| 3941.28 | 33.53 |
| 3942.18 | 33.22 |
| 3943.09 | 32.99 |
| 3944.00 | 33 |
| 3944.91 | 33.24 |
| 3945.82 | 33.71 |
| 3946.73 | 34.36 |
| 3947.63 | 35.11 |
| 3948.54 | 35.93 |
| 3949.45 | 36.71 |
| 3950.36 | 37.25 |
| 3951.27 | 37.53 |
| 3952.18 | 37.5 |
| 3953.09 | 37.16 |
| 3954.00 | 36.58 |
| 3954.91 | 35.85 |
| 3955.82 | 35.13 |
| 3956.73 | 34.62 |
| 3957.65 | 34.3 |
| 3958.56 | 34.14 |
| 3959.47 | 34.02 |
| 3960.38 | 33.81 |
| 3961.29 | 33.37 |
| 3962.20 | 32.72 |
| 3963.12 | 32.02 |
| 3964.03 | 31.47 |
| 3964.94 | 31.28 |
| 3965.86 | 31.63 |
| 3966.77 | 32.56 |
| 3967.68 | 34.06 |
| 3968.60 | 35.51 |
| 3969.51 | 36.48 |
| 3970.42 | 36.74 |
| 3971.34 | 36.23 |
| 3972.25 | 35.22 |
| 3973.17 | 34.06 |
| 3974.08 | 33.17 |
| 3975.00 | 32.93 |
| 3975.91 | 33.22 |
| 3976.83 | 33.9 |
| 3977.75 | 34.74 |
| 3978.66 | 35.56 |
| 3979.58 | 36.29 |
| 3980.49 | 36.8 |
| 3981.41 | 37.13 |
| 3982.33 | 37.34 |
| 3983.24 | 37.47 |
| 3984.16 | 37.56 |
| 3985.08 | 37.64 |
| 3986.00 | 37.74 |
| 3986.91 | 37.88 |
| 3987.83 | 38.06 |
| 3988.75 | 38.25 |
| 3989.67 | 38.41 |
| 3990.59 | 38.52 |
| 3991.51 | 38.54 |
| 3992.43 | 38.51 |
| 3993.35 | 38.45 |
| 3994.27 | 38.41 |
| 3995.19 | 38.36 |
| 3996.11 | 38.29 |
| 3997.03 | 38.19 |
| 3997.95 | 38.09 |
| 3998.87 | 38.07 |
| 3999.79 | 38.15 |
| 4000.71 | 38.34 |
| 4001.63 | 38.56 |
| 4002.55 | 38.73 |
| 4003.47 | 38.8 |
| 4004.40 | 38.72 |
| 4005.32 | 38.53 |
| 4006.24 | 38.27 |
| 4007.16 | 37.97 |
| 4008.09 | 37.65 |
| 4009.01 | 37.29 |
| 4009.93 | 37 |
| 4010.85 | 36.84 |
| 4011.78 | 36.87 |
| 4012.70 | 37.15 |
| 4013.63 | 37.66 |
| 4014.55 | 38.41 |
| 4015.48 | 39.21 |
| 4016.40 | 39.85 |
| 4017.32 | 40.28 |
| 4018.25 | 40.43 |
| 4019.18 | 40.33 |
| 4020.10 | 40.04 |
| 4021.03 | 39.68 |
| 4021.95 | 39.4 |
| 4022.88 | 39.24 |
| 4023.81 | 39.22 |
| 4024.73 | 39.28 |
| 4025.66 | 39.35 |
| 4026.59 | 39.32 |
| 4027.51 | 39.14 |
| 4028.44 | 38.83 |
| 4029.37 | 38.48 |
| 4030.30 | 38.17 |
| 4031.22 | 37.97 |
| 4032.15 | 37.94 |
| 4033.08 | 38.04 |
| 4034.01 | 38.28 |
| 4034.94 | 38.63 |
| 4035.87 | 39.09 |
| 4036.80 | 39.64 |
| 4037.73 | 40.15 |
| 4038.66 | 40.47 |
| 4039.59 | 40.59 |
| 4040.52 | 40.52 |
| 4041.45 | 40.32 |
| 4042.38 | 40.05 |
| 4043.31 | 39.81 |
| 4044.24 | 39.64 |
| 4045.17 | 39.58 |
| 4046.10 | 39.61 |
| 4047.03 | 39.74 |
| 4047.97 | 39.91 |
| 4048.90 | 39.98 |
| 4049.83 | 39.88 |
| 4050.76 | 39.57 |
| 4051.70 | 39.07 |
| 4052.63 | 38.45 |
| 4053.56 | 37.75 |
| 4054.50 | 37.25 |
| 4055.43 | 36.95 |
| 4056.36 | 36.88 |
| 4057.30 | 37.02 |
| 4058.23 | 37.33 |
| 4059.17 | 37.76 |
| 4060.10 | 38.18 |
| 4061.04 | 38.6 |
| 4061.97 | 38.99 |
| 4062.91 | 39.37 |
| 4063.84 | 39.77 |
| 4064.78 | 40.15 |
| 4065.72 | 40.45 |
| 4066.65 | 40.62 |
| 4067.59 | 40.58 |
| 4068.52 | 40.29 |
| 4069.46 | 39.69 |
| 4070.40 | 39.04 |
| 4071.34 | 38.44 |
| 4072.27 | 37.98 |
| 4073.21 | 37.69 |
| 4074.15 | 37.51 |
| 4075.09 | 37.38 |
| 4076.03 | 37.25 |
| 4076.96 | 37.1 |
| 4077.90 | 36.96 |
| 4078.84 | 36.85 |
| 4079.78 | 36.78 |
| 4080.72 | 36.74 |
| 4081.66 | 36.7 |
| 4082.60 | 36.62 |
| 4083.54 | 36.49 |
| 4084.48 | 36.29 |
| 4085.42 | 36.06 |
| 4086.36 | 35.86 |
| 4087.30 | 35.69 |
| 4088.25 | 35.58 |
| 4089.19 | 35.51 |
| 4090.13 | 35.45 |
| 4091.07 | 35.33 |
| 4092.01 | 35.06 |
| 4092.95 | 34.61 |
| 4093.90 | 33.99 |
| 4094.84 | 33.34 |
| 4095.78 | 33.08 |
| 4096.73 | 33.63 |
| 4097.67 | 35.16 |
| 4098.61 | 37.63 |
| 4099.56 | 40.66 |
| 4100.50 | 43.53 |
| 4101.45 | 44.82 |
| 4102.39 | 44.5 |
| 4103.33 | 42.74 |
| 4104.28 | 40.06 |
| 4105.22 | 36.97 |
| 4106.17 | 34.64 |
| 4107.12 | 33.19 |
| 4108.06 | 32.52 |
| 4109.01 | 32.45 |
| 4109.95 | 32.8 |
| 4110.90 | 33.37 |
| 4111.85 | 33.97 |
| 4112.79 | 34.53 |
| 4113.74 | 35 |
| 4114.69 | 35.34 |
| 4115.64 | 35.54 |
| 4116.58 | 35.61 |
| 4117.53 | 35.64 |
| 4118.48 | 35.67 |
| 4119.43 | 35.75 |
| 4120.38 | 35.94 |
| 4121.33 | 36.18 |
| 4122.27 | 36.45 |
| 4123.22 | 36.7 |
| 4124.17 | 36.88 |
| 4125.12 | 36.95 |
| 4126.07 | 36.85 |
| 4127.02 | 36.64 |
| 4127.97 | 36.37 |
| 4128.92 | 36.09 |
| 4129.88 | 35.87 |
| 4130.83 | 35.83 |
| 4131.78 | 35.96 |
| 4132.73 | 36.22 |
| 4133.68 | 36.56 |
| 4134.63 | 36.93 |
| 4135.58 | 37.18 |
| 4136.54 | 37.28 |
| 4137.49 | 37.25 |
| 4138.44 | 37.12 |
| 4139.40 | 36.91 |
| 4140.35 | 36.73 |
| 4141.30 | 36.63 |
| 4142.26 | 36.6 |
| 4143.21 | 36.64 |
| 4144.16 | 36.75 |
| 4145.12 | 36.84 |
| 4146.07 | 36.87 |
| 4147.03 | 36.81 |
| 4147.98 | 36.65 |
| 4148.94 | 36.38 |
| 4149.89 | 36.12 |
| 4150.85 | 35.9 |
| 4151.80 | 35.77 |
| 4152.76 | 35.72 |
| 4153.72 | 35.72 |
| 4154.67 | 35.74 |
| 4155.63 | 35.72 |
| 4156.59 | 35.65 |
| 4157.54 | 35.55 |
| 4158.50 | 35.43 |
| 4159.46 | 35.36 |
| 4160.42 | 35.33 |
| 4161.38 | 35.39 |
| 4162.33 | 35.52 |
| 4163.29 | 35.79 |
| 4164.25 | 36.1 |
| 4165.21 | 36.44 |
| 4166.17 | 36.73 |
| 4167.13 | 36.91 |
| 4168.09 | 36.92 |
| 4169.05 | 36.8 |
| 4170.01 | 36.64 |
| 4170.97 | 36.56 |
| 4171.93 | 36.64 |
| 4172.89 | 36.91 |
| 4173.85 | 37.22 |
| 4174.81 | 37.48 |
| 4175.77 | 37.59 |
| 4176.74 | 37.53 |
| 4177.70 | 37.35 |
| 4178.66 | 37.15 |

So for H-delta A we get 1.4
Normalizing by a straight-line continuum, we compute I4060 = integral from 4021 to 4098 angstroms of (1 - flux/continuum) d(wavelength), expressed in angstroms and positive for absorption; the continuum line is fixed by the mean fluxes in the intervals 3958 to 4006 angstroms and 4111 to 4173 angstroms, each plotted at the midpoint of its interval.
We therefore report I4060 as -3.9 angstroms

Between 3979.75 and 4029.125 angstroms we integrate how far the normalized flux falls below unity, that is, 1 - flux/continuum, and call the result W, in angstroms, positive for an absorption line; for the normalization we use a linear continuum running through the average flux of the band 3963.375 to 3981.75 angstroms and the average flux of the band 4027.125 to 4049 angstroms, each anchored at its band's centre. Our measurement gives -2.17 angstroms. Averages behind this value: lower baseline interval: 34.4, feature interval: 38.4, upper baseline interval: 39.3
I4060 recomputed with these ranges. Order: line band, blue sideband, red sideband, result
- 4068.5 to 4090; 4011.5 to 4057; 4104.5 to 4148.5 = 0.3 angstroms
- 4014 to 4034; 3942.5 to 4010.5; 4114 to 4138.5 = -1.6 angstroms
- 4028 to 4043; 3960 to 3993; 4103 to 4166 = -1.5 angstroms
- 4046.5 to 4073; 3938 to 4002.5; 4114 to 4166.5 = -2.2 angstroms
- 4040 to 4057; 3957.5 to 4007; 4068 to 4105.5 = -1.0 angstroms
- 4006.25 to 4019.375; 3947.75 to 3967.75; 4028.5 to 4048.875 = -0.2 angstroms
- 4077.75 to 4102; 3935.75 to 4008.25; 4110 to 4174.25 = -0.3 angstroms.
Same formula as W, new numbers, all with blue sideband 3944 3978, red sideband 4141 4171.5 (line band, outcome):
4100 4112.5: -0.5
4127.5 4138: -0.2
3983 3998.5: -1.5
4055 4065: -0.8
